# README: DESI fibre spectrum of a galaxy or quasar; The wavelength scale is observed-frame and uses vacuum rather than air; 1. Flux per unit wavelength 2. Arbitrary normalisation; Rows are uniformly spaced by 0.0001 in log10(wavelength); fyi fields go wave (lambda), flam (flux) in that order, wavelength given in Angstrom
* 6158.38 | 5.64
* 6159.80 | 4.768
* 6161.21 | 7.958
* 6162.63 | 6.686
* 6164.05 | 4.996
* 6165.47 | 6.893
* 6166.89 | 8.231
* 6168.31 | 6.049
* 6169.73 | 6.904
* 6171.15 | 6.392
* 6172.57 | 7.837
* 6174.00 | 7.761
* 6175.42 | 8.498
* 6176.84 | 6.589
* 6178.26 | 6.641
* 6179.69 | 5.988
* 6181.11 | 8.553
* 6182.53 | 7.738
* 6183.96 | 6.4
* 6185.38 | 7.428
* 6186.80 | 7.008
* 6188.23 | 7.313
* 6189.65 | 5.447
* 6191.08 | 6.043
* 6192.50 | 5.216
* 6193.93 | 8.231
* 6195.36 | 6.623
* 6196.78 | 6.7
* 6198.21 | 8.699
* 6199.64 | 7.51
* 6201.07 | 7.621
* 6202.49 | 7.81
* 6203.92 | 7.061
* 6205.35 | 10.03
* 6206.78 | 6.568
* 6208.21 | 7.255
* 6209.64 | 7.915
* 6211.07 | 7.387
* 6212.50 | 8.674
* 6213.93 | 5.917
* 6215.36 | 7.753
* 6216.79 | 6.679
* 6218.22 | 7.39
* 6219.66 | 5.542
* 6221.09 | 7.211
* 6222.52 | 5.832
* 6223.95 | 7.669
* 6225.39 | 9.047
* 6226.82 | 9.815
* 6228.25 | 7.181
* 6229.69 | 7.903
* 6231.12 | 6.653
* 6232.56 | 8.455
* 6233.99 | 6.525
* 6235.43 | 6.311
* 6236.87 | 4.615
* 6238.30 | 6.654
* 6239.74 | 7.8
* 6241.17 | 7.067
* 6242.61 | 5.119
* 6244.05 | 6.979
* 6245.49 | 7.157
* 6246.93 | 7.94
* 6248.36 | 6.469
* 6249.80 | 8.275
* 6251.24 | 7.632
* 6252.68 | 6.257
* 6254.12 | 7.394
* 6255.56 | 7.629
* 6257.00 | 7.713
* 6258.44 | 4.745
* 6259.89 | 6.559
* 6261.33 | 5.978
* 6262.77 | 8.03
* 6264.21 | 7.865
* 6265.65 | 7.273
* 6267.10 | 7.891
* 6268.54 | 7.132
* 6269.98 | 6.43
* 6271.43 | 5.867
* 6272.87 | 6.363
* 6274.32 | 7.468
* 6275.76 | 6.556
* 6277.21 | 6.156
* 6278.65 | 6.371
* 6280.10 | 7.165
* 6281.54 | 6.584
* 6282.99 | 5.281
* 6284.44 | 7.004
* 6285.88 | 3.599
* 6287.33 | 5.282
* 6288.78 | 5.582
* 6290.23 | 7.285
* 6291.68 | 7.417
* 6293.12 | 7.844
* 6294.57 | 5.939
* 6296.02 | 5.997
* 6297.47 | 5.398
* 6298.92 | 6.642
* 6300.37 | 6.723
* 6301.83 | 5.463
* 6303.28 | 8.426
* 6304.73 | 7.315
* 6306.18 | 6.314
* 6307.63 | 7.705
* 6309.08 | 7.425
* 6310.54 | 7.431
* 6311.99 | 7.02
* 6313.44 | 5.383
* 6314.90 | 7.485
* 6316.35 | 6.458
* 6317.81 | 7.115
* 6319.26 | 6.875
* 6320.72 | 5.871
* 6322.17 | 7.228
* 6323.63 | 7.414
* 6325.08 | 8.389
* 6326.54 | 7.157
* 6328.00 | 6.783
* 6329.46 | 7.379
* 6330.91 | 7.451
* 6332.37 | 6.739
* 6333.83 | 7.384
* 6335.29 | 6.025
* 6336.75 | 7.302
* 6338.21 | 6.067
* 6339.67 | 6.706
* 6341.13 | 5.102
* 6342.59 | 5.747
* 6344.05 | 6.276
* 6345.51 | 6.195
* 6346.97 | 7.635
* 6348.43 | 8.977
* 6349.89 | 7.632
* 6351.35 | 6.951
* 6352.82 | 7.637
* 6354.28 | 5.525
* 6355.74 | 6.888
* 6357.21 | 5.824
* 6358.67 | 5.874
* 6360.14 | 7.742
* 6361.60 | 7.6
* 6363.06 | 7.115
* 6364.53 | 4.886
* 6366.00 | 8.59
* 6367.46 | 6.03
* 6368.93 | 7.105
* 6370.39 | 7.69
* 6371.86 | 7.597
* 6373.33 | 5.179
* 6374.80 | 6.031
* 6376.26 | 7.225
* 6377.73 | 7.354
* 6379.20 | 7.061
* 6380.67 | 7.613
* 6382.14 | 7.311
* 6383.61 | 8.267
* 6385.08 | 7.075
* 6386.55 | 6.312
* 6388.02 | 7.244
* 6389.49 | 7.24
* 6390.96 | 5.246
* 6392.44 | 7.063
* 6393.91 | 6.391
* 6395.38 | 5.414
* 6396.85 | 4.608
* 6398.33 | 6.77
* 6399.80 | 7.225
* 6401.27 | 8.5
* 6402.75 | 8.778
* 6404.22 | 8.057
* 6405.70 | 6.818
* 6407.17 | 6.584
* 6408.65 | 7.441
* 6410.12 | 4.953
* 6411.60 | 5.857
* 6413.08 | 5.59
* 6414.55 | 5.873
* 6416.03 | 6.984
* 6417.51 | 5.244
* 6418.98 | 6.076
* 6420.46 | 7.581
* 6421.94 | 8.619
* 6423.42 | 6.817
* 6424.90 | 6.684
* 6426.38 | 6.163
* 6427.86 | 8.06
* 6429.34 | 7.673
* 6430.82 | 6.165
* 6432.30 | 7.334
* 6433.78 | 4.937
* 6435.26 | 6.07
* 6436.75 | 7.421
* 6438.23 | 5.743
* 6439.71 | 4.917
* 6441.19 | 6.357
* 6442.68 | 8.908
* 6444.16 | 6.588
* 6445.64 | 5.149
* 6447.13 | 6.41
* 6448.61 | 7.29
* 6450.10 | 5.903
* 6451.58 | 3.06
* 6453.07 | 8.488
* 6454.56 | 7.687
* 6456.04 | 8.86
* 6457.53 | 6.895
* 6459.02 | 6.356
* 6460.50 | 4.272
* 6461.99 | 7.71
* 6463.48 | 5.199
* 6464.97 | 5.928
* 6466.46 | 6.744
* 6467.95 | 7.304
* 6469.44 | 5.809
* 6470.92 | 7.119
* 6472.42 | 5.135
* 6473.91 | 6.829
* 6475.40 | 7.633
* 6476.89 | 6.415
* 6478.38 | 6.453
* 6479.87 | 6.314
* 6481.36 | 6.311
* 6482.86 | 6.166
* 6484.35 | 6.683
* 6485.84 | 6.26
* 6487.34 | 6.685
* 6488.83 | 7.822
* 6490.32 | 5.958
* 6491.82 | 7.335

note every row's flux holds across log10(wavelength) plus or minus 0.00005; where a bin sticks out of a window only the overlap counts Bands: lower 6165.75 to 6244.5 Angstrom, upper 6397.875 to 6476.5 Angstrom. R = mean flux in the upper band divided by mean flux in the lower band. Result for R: 0.93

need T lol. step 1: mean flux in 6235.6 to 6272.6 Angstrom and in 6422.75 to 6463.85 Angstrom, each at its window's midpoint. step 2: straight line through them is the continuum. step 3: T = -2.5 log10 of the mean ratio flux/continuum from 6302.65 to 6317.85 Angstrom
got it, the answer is -0.047 mag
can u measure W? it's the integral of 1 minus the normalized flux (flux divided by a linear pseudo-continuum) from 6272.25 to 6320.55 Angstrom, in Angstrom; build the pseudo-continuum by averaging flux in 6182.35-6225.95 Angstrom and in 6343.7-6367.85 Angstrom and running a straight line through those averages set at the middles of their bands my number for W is 3.19 Angstrom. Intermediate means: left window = 7.2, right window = 6.93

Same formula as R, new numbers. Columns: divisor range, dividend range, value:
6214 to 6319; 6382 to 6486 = 0.97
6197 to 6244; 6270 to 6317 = 0.90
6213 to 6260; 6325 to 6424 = 0.97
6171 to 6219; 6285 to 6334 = 0.93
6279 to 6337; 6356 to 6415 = 1.01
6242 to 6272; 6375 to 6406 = 1.00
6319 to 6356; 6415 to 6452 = 0.94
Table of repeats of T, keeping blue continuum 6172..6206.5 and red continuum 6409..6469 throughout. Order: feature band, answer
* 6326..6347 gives 0.03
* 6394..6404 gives -0.05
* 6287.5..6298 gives 0.08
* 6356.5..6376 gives 0.00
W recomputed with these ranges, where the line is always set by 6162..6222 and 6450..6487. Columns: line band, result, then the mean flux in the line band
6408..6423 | 0.4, 6.43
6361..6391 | -1.3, 6.98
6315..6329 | -0.5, 7.06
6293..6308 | 0.5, 6.64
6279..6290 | 1.6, 5.87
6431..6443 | 0.3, 6.36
